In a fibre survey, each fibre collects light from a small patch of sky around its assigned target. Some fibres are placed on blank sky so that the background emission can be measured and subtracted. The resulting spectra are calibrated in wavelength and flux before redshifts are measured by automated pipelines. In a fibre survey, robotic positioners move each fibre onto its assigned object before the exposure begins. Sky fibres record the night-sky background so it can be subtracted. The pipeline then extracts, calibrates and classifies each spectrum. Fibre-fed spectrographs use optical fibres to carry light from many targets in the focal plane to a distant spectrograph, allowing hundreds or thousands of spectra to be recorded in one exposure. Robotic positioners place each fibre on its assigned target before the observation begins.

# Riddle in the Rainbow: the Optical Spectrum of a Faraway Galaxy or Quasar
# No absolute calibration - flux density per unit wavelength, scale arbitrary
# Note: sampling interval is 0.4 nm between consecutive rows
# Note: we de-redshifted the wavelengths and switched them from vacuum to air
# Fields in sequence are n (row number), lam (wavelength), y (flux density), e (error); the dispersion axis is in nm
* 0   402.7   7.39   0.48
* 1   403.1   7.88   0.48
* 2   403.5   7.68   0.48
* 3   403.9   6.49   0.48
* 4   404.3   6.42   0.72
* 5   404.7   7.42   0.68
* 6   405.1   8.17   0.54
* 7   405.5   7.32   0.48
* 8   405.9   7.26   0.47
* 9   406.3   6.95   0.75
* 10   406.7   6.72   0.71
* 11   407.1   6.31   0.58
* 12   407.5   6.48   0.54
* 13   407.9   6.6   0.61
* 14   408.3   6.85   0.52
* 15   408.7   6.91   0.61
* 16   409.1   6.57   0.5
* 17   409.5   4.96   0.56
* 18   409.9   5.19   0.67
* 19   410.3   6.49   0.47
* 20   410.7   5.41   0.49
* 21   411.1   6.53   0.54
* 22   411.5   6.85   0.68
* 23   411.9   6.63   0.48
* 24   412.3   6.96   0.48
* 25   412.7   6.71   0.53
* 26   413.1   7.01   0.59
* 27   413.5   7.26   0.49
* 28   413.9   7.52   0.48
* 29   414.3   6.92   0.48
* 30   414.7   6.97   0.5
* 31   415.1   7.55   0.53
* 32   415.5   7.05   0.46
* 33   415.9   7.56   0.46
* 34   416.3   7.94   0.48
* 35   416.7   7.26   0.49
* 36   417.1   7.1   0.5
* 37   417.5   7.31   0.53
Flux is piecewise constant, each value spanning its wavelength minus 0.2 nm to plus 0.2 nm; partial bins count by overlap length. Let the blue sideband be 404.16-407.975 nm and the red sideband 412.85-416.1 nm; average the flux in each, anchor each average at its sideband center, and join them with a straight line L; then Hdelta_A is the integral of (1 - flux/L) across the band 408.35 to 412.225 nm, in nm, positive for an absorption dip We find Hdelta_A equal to 0.481 nm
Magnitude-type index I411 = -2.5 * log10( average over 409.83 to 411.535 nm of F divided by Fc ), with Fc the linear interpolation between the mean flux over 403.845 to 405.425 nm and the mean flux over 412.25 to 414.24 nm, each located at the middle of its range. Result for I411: 0.17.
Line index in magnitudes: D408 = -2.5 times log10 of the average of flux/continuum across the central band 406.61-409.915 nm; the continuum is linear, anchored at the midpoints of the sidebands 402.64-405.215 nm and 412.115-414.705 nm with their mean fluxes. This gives 0.14 mag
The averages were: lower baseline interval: 7.32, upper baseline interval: 7.06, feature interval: 6.33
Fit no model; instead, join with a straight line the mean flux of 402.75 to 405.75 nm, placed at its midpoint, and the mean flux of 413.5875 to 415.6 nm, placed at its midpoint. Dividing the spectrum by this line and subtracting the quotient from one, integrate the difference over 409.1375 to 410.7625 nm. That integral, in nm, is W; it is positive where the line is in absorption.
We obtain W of 0.37 nm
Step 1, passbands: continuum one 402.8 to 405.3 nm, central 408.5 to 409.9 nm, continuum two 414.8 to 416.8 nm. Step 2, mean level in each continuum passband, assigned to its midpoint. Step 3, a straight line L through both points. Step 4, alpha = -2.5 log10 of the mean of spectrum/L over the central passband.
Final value 0.225 mag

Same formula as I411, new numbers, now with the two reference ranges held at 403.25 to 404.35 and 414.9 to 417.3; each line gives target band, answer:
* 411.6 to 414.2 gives 0.04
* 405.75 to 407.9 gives 0.06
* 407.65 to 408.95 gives 0.06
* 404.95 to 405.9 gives -0.09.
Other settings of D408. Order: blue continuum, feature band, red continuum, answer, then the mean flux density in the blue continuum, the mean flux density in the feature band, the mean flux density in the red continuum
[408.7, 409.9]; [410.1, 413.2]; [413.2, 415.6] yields -0.012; 5.86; 6.56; 7.21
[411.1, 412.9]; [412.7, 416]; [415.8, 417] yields -0.001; 6.76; 7.19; 7.55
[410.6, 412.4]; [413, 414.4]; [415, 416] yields -0.036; 6.51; 7.21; 7.35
